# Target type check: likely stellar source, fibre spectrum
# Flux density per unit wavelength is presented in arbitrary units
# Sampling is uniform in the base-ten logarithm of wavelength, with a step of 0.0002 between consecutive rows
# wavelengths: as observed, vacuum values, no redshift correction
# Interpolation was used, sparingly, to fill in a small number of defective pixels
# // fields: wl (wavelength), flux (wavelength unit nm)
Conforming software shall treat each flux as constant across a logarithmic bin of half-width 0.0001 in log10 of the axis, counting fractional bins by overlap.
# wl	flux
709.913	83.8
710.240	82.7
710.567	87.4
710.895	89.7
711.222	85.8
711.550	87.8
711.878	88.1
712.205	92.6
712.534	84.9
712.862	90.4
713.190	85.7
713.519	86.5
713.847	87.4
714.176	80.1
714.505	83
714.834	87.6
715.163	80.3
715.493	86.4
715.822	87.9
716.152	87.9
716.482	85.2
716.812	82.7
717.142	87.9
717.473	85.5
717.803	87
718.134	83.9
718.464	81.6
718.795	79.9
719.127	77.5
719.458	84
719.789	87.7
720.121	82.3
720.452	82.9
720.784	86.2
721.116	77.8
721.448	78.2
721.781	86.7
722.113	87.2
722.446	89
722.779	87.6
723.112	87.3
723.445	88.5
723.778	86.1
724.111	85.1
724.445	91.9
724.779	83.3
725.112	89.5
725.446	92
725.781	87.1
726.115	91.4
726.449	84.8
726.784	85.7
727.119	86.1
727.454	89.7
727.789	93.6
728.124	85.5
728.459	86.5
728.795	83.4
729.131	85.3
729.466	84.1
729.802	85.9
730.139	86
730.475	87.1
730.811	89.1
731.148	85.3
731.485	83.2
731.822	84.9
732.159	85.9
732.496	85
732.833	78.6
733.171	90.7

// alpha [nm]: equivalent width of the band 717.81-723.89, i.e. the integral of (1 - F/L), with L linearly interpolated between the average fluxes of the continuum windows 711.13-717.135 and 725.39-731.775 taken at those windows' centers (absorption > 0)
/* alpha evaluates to 0.16 nm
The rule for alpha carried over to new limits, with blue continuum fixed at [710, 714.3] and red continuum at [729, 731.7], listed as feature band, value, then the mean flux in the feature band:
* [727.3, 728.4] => -0.04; 89.3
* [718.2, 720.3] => 0.10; 82.3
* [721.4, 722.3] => 0.01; 84.9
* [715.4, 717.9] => 0.01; 86.3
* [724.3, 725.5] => -0.04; 88.9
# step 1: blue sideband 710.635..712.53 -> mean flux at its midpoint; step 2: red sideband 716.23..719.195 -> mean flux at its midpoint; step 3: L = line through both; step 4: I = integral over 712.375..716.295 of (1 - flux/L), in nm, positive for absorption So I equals 0.03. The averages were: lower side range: 88.4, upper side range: 83.8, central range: 85.7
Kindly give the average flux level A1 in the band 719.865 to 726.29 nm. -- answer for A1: 86.3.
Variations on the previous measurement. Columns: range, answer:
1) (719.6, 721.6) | 82.6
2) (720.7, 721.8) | 81.3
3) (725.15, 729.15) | 87.7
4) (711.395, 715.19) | 86.4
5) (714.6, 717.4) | 85.6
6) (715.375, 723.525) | 84.7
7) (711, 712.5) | 88.3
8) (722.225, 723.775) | 87.8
